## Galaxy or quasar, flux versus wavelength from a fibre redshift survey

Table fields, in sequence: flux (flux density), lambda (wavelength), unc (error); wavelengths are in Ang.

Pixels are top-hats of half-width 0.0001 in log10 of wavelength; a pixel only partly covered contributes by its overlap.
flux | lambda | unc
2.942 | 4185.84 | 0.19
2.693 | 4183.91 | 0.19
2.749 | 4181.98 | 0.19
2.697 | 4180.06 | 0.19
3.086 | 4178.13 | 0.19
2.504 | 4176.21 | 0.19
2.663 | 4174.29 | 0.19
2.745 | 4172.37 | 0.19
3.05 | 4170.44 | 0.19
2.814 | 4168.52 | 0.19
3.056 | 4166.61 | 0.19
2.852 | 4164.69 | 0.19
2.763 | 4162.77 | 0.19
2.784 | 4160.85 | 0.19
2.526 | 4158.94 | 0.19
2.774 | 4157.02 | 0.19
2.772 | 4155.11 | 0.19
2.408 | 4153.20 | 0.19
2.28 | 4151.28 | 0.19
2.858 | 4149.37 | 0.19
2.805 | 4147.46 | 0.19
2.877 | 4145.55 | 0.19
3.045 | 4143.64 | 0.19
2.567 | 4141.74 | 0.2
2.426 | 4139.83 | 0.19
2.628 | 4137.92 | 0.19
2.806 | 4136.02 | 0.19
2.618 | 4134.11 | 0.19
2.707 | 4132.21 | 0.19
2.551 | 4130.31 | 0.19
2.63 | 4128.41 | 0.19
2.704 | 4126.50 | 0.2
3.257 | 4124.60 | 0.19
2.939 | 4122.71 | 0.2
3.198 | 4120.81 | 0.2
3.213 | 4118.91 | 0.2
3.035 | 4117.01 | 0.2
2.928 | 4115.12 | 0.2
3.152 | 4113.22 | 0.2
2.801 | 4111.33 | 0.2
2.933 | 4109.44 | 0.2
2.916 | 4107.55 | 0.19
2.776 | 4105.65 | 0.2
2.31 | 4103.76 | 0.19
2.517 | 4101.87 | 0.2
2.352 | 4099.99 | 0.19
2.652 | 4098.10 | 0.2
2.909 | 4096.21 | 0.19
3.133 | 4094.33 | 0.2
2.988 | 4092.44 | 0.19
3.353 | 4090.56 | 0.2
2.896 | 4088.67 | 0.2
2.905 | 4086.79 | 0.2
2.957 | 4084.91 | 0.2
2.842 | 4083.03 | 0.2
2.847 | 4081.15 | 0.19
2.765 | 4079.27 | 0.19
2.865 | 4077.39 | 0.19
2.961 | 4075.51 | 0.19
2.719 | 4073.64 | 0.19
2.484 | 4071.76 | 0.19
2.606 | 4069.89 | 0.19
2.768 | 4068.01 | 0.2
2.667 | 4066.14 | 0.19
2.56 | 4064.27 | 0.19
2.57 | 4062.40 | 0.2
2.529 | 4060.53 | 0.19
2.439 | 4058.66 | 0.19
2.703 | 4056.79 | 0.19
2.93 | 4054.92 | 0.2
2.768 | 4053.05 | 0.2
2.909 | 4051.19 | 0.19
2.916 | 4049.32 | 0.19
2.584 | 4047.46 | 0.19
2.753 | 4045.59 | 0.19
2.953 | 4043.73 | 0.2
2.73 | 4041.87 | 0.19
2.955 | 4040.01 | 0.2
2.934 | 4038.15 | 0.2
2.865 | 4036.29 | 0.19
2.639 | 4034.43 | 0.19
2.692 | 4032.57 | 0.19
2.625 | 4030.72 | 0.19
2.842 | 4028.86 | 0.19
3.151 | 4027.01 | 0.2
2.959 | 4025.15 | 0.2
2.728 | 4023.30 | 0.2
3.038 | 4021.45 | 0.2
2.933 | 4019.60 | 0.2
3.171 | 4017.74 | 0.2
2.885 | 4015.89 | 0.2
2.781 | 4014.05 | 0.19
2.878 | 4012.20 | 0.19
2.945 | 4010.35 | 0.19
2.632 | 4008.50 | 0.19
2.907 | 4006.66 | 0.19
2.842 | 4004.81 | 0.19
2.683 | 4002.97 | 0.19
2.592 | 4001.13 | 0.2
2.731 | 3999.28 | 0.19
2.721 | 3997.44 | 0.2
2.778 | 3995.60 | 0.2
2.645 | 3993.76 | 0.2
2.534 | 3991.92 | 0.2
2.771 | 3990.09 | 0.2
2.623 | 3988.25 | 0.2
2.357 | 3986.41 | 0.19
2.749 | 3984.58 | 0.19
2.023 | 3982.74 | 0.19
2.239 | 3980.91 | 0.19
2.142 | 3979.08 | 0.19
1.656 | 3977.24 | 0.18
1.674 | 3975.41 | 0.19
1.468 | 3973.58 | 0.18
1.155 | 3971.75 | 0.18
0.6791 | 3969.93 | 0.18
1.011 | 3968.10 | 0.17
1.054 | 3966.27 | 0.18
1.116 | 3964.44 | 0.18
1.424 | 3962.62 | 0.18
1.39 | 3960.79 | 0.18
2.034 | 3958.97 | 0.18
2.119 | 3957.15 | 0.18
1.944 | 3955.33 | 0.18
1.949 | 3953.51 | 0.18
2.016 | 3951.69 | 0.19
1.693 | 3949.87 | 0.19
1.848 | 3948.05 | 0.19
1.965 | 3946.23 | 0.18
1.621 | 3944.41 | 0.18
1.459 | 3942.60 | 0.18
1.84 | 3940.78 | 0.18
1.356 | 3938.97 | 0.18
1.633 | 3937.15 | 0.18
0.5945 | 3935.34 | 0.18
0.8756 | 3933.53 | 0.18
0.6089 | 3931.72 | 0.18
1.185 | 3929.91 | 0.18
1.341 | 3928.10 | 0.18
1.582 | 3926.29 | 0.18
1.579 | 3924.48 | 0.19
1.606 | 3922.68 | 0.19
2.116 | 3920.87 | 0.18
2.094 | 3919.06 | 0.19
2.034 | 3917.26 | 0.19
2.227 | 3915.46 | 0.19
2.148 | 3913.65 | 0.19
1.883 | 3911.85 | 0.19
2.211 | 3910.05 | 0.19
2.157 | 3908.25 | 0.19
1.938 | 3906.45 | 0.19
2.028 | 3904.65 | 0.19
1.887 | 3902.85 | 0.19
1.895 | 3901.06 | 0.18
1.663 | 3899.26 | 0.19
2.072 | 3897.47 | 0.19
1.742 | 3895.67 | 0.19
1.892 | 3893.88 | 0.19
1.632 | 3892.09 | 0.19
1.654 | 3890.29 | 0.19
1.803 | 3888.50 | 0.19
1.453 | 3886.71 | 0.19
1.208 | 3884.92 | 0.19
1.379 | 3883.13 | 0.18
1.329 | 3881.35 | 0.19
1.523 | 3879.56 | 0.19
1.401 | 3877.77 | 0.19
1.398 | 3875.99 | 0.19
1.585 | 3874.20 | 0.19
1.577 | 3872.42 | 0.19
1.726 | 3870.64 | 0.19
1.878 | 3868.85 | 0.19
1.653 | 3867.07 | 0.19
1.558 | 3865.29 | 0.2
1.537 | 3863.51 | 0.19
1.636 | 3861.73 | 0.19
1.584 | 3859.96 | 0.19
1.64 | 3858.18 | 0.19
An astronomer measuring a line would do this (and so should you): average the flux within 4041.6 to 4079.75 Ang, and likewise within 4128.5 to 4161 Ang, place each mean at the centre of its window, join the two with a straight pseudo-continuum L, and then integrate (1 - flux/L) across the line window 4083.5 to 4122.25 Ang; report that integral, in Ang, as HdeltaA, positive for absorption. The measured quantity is -2.9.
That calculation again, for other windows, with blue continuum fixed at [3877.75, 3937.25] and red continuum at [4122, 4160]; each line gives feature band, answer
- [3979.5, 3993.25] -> -3.1 Ang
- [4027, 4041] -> -3.7 Ang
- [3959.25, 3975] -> 5.8 Ang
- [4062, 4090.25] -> -4.2 Ang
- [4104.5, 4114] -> -1.2 Ang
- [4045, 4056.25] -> -2.5 Ang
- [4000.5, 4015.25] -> -4.7 Ang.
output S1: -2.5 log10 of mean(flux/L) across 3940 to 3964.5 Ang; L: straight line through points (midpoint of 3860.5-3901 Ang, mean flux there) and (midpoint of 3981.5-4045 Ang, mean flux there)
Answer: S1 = 0.26 mag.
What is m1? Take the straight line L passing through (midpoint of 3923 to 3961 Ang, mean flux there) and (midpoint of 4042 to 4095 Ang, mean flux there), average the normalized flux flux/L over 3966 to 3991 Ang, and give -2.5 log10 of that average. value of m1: 0.05 mag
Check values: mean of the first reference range 1.56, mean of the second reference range 2.8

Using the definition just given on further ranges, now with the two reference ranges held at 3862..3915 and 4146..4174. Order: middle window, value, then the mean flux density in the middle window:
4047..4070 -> -0.14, 2.69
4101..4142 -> -0.08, 2.8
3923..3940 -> 0.48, 1.21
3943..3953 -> 0.08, 1.81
